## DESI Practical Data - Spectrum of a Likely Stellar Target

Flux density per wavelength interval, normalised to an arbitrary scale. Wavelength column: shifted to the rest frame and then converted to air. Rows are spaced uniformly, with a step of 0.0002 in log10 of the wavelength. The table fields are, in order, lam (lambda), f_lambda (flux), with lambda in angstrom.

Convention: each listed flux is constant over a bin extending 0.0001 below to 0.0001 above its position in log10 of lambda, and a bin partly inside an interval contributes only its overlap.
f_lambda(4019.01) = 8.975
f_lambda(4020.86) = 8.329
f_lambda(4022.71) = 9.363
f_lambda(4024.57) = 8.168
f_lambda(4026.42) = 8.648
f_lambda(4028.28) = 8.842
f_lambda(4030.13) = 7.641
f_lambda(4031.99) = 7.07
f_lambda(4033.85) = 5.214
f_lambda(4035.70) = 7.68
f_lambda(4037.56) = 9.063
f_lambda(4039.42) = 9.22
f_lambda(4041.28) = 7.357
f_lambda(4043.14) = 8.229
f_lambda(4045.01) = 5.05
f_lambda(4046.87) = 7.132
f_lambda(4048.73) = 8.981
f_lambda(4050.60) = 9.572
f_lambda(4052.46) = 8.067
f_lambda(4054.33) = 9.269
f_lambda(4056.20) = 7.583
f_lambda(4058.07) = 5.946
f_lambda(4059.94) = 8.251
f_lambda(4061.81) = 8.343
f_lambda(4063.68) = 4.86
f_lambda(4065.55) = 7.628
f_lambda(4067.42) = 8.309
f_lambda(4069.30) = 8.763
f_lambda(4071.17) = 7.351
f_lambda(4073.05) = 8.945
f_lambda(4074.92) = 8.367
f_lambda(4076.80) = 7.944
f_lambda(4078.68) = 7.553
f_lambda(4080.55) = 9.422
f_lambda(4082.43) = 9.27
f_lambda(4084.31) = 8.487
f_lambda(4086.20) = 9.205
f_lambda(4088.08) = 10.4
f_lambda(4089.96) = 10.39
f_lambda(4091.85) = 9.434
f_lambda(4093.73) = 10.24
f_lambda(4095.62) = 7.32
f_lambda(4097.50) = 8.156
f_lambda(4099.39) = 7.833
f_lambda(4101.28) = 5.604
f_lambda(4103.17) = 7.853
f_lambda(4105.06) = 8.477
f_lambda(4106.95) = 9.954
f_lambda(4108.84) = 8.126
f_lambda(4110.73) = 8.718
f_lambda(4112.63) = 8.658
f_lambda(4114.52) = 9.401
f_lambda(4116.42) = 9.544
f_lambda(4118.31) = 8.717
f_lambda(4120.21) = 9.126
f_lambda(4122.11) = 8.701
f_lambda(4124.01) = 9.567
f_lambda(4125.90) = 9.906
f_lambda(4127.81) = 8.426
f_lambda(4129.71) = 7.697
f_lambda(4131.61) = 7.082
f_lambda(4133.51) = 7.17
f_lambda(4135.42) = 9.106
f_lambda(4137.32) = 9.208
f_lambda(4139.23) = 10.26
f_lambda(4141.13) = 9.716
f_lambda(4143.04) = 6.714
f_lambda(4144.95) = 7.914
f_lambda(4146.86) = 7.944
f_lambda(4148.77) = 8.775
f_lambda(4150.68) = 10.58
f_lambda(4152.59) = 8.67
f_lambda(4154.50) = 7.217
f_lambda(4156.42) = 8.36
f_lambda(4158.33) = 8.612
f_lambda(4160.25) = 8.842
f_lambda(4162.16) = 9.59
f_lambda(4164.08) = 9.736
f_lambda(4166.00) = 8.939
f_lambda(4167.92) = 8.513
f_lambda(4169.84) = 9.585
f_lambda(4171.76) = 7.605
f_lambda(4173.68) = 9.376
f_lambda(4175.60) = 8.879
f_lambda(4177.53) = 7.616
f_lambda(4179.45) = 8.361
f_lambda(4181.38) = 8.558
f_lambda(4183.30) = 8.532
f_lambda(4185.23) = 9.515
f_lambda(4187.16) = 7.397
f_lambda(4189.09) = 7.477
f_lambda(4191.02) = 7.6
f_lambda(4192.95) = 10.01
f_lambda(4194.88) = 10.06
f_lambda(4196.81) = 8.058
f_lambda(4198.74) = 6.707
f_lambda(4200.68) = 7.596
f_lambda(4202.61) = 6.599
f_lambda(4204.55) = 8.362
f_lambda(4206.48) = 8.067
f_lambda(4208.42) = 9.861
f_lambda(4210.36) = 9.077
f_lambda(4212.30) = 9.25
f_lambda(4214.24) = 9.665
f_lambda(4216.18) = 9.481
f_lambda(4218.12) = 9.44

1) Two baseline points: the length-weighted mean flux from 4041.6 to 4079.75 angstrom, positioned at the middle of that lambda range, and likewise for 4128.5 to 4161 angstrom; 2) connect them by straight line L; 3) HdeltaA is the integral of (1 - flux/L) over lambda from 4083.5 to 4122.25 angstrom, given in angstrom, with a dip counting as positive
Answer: -3.1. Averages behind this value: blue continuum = 7.81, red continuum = 8.46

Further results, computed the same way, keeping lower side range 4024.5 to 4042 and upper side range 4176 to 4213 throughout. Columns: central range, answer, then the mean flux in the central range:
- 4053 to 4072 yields 0.8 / 7.64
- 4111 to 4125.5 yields -1.8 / 9.12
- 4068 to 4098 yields -3.0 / 8.83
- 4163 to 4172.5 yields -0.7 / 8.91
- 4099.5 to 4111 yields 0.0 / 8.07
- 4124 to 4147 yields -0.9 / 8.49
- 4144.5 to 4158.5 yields -0.5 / 8.53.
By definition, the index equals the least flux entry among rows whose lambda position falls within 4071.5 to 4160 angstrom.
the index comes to 5.604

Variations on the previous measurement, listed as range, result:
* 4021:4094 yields 4.86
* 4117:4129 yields 8.426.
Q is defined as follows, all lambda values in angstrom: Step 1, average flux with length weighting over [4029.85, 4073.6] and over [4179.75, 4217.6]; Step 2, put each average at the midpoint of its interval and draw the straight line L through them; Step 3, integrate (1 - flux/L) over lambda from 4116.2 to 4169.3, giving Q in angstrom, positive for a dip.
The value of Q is -3.3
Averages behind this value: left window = 7.72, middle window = 8.73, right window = 8.53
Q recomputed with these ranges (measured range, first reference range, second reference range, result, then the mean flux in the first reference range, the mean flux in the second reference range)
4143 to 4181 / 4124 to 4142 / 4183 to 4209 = -0.5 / 8.77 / 8.24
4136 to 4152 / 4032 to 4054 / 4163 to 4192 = -1.1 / 7.79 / 8.51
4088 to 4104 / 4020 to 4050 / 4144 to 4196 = -0.5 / 7.89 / 8.67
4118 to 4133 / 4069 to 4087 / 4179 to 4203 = -0.4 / 8.52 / 8.22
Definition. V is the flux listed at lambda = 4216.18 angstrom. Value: 9.481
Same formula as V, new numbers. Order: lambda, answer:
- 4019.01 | 8.975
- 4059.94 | 8.251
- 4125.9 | 9.906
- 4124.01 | 9.567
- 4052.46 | 8.067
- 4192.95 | 10.01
